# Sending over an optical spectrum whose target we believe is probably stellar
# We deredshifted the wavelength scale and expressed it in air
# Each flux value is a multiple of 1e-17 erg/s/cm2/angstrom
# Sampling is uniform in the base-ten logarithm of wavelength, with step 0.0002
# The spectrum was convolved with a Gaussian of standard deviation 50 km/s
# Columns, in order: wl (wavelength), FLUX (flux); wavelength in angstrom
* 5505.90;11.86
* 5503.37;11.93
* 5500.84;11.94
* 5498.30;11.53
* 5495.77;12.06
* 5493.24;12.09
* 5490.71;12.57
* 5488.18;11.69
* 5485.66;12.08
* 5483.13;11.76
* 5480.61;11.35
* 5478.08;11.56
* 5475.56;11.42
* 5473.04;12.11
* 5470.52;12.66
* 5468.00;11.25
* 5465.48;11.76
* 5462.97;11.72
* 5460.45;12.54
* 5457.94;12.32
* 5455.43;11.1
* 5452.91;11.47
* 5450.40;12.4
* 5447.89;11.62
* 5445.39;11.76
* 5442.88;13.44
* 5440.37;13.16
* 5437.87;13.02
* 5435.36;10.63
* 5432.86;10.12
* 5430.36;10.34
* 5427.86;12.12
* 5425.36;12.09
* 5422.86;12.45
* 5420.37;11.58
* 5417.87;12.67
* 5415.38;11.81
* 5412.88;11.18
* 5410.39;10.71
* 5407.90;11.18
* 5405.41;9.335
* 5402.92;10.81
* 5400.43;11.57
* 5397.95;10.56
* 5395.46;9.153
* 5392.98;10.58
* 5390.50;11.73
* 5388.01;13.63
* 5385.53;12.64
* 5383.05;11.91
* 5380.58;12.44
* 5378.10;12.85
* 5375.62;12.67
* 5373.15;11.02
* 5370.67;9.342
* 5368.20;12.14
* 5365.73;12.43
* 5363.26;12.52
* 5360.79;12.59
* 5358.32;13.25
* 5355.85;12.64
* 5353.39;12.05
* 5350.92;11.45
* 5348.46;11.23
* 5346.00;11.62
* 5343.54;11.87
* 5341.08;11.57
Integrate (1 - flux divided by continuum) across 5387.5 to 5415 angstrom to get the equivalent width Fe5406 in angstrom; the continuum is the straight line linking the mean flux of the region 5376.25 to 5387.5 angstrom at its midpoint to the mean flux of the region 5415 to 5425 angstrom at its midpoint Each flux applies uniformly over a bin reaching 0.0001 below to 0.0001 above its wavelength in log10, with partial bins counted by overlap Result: 3.2 angstrom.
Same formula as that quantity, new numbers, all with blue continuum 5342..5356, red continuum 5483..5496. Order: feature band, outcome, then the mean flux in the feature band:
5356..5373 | -0.3 angstrom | 12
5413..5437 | 0.8 angstrom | 11.5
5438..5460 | -0.4 angstrom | 12.2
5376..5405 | 0.6 angstrom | 11.6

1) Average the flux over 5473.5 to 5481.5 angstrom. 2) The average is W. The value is 11.5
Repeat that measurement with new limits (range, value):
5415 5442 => 11.8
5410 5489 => 11.8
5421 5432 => 11.7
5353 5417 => 11.6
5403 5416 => 10.8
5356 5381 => 12.1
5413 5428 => 12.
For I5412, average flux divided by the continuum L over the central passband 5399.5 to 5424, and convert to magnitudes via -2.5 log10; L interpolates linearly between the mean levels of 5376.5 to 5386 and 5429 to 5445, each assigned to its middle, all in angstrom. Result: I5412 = 0.07 mag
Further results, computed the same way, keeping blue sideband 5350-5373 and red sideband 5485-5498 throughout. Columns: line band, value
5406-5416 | 0.091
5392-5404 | 0.143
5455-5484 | 0.021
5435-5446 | -0.047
